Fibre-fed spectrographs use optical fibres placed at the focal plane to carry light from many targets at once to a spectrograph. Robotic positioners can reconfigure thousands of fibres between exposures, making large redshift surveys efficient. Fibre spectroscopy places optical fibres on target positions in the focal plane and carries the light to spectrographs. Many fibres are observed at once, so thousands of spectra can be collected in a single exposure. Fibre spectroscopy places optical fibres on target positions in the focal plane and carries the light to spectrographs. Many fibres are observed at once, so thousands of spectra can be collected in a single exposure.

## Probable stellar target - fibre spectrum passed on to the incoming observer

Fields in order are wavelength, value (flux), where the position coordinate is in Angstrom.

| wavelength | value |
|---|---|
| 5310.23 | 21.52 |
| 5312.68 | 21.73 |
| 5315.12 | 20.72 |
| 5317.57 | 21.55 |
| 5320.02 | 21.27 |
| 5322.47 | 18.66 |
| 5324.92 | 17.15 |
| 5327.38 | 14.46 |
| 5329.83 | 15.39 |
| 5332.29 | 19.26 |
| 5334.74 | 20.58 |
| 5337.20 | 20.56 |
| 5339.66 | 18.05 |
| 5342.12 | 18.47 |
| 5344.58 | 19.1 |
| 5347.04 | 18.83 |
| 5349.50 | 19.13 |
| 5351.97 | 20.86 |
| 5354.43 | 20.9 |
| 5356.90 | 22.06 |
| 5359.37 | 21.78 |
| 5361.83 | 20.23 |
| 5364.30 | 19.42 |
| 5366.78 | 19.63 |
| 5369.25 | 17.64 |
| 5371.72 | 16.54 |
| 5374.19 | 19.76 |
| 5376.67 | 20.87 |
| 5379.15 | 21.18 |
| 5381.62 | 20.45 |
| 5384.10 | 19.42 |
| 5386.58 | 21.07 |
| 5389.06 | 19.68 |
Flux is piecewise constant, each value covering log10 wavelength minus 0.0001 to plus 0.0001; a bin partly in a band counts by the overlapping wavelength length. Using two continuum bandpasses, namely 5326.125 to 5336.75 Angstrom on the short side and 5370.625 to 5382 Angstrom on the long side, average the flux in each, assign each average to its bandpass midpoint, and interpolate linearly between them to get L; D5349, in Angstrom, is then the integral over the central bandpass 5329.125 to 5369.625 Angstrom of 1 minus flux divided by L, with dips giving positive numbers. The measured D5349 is -2.47 Angstrom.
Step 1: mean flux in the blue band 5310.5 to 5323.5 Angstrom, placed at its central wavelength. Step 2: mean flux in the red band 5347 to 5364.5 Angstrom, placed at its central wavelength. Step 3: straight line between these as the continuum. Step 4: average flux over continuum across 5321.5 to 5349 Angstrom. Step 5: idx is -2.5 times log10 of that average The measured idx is 0.14 mag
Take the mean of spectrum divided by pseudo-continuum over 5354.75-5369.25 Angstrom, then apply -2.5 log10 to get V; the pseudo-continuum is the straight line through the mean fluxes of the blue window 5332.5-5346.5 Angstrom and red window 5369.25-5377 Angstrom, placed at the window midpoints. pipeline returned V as -0.084 mag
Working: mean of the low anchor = 19.3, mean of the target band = 20.4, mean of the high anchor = 18.6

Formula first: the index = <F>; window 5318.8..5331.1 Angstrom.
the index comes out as 17.4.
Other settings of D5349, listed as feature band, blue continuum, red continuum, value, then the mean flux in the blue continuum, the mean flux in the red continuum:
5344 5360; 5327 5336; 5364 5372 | -2.0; 17.7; 18.4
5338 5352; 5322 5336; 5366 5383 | -0.6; 17.5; 19.4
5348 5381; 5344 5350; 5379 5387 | -0.5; 19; 20.4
